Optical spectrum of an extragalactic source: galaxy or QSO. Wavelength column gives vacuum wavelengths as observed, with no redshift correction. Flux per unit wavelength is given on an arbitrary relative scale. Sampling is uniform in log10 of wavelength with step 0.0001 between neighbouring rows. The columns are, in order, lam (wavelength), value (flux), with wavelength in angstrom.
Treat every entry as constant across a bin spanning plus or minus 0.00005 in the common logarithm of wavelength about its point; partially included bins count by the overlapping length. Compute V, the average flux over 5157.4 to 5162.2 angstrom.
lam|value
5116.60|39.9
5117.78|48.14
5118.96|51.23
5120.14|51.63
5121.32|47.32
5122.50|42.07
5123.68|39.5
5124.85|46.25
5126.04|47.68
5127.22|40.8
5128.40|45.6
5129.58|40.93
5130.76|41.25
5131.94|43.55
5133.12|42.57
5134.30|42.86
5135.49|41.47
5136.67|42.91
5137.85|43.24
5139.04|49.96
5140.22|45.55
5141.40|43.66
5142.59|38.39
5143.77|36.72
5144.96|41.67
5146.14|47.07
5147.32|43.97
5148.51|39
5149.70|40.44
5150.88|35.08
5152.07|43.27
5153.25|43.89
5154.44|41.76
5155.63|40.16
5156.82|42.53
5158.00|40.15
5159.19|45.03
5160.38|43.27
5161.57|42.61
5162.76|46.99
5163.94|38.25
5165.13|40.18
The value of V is 42.8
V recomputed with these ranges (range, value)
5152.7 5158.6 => 41.7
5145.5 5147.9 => 45.6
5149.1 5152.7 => 39.7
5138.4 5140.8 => 47.6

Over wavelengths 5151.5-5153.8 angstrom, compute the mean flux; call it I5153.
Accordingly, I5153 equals 43.7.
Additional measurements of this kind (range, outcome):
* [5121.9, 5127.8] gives 43.3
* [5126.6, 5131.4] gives 42.2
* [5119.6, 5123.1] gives 46.9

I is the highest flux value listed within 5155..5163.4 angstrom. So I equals 46.99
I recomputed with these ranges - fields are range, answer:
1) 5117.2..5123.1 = 51.63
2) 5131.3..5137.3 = 43.55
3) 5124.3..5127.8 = 47.68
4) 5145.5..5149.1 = 47.07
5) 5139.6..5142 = 45.55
